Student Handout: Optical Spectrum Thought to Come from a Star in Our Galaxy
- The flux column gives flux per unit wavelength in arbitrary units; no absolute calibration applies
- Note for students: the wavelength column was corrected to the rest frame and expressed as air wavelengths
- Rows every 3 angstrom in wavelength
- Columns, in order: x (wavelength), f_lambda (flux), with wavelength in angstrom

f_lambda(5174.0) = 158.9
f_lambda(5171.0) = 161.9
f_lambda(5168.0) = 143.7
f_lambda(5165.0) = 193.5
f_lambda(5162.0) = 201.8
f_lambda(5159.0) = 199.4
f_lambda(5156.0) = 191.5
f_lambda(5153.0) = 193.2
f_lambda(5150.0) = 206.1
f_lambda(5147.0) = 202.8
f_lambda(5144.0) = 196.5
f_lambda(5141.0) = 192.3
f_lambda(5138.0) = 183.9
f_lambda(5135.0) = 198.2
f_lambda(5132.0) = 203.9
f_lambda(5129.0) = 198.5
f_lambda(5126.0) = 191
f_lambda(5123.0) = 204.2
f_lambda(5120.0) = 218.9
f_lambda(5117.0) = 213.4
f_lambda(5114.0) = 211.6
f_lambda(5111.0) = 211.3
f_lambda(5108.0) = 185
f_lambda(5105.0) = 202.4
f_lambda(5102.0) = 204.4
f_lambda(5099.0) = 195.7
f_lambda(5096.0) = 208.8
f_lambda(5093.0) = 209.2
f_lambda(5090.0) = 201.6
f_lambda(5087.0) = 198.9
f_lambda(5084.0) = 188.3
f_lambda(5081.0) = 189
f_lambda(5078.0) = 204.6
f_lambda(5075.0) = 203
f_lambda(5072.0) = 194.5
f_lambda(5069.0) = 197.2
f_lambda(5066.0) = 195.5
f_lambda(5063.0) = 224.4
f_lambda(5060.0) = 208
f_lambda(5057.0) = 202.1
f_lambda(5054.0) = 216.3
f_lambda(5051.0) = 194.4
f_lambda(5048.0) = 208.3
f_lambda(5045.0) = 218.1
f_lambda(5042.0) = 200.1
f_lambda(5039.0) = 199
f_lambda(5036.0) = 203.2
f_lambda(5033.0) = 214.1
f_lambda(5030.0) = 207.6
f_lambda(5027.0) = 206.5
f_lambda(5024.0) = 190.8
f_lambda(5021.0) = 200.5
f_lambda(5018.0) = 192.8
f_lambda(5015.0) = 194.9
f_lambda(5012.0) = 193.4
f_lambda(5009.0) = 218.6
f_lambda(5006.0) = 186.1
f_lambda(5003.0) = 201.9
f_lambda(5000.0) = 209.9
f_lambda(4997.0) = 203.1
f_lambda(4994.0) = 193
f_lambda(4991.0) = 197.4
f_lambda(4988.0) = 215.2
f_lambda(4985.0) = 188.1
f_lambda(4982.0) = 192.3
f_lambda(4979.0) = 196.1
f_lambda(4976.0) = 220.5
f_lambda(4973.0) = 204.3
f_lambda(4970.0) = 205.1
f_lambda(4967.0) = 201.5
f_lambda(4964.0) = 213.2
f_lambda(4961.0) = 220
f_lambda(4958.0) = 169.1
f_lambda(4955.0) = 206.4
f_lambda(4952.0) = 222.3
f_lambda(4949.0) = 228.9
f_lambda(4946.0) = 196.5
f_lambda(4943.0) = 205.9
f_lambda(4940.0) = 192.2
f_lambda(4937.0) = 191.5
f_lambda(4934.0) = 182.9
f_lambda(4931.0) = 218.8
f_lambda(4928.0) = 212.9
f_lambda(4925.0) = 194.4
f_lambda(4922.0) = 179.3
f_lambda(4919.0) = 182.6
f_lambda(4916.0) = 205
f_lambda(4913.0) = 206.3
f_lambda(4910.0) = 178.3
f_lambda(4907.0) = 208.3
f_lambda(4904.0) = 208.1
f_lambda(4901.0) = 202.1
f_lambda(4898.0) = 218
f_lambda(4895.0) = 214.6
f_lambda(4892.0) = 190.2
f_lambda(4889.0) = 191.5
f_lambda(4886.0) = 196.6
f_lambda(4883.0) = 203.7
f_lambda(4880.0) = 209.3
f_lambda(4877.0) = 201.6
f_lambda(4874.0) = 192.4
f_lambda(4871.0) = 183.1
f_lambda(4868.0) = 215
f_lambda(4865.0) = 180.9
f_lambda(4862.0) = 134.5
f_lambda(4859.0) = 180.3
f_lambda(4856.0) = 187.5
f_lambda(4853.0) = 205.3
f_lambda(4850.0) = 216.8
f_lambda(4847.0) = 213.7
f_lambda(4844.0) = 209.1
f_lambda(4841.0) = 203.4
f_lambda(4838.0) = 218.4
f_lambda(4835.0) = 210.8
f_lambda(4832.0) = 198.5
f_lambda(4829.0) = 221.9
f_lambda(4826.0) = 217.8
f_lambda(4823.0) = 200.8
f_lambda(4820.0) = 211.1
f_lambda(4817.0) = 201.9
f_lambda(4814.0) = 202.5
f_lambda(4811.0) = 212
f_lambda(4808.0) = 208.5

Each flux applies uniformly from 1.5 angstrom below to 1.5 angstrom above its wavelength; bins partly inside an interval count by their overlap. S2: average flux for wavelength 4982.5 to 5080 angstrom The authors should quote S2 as 202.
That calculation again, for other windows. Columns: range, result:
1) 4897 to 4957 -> 202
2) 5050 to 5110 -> 201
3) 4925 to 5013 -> 203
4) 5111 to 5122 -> 214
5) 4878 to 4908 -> 204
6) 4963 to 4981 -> 206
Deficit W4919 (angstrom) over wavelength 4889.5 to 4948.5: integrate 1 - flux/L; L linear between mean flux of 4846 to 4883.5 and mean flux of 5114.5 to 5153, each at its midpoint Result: -1.41 angstrom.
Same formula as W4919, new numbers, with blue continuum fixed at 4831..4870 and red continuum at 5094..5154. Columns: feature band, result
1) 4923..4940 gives 0.00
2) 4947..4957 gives -0.83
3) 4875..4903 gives -0.66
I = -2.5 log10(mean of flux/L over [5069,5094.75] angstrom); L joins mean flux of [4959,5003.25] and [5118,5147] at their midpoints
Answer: 0.01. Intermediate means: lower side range 204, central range 199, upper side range 199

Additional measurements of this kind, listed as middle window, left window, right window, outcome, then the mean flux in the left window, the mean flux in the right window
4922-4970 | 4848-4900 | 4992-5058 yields -0.02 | 196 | 202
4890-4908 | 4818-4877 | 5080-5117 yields -0.03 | 200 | 201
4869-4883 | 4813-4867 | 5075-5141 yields 0.02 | 201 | 201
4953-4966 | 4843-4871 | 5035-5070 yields -0.02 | 193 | 206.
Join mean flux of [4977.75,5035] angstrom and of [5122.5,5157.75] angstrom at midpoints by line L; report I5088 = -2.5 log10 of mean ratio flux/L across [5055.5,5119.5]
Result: -0.025 mag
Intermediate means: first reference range 200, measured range 203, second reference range 197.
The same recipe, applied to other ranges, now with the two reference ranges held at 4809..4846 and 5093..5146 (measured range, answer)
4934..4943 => 0.07 mag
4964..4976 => -0.01 mag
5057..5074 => 0.00 mag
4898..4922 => 0.04 mag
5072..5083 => 0.03 mag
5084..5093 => 0.01 mag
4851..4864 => 0.17 mag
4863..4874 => 0.10 mag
